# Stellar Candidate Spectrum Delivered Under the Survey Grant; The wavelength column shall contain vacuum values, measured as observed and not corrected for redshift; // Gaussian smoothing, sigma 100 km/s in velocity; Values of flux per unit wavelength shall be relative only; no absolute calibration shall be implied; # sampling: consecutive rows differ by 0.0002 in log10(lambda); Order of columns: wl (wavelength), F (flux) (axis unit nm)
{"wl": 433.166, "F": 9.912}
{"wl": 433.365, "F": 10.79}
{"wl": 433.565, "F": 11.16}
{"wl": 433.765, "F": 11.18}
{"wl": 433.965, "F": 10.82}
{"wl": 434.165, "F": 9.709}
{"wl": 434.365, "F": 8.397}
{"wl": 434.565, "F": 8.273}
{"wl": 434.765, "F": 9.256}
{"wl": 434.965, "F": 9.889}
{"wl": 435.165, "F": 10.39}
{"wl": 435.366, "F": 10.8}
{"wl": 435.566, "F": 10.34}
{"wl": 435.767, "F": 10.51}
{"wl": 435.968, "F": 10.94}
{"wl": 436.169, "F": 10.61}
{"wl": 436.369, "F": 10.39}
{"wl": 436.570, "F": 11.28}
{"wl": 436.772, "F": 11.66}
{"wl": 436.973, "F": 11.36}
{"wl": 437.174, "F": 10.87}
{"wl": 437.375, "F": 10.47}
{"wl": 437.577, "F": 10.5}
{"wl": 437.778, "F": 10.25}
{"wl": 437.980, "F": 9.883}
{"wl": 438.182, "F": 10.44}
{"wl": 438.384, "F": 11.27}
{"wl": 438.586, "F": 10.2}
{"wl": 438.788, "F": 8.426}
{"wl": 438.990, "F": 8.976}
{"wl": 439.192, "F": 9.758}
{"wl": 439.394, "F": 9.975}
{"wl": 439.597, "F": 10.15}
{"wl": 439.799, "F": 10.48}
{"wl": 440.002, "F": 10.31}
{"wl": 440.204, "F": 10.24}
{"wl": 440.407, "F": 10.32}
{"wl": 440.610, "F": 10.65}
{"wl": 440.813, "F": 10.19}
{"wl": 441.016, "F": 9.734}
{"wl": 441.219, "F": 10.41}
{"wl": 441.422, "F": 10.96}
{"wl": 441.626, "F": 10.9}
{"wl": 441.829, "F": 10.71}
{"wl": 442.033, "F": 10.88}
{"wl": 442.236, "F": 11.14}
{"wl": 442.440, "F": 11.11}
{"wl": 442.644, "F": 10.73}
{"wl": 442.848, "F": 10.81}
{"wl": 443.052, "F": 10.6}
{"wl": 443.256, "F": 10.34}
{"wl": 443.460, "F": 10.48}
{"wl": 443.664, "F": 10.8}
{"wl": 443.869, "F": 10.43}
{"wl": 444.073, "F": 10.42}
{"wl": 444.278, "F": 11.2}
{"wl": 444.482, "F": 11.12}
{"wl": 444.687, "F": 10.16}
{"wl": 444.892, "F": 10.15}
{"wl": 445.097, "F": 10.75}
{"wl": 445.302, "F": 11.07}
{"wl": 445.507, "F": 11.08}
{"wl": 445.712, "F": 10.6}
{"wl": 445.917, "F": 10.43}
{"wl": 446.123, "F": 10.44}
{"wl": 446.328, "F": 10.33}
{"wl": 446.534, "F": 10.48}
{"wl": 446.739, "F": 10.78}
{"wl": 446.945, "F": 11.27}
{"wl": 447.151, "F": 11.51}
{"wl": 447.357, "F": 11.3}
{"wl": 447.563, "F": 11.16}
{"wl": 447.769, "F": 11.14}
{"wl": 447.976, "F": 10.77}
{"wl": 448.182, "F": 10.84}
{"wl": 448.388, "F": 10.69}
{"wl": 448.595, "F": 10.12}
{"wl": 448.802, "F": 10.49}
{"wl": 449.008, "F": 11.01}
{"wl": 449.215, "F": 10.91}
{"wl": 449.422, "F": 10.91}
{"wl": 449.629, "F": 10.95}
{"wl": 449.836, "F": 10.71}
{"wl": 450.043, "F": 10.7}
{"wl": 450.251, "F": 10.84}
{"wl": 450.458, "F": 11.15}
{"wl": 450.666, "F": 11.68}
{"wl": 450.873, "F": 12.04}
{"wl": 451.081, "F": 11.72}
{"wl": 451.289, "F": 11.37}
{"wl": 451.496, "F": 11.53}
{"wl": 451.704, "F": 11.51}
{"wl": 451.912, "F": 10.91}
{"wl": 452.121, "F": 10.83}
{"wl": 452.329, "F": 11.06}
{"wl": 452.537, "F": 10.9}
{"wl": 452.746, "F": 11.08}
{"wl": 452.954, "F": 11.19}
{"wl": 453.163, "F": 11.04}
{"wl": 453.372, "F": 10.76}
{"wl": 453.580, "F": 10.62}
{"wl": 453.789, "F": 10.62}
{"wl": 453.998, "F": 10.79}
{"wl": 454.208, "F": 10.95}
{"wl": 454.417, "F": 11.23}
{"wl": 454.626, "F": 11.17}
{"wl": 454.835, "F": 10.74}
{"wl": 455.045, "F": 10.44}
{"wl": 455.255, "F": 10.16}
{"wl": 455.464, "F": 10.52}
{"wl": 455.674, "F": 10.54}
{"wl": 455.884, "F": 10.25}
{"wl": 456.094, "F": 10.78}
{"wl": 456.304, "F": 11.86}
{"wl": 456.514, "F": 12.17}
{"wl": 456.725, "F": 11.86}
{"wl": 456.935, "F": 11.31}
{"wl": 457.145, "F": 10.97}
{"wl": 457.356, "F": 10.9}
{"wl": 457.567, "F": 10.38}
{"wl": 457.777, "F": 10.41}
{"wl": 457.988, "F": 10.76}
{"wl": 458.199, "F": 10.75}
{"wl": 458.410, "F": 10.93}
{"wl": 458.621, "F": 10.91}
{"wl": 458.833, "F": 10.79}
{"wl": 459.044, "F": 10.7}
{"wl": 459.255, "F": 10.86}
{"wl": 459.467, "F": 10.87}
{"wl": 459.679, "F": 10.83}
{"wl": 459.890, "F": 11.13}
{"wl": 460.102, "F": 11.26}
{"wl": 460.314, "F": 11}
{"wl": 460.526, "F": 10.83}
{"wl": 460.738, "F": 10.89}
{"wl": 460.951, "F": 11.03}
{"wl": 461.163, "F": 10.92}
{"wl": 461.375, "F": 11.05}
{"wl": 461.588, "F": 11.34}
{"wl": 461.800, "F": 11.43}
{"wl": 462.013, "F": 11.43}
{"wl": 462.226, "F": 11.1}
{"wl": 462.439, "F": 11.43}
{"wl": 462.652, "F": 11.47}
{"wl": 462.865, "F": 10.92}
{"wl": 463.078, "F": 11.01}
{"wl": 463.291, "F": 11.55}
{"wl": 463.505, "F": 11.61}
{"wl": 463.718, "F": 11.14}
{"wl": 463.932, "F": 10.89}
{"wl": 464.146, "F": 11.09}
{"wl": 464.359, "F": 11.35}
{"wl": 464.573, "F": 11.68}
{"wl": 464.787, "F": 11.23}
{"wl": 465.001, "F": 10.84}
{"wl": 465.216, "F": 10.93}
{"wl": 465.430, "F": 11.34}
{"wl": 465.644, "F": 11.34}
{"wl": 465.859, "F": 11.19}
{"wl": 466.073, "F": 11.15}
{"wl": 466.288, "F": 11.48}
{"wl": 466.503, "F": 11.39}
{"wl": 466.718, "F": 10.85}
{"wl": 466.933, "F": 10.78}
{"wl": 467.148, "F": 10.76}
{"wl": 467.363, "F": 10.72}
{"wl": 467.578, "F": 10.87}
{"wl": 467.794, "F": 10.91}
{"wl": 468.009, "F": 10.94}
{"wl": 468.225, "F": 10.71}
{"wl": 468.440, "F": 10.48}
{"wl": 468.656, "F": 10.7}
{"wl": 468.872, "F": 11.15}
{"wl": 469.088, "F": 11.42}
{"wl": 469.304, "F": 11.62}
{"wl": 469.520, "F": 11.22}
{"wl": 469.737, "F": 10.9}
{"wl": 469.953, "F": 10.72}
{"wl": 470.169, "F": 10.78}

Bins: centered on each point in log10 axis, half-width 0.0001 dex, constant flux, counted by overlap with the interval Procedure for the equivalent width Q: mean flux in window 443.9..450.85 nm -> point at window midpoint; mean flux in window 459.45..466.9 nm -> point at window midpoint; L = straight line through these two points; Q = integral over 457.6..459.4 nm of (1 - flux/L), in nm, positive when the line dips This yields 0.052 nm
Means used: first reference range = 10.8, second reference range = 11.2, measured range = 10.8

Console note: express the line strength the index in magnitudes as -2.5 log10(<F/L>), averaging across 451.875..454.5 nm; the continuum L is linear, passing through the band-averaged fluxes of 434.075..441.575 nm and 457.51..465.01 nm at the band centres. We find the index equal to -0.014 mag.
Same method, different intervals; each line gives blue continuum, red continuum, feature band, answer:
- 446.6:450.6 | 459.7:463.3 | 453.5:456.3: 0.03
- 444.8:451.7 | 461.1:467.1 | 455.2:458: 0.01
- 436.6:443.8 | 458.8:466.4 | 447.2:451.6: -0.03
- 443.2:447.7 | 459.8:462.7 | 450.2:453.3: -0.03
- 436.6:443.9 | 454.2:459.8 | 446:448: -0.03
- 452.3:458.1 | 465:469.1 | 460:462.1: -0.02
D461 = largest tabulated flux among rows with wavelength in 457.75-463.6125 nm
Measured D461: 11.61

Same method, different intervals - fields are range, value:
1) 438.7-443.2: 11.14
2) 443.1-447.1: 11.27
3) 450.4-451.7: 12.04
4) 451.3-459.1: 12.17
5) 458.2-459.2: 10.93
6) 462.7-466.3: 11.68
